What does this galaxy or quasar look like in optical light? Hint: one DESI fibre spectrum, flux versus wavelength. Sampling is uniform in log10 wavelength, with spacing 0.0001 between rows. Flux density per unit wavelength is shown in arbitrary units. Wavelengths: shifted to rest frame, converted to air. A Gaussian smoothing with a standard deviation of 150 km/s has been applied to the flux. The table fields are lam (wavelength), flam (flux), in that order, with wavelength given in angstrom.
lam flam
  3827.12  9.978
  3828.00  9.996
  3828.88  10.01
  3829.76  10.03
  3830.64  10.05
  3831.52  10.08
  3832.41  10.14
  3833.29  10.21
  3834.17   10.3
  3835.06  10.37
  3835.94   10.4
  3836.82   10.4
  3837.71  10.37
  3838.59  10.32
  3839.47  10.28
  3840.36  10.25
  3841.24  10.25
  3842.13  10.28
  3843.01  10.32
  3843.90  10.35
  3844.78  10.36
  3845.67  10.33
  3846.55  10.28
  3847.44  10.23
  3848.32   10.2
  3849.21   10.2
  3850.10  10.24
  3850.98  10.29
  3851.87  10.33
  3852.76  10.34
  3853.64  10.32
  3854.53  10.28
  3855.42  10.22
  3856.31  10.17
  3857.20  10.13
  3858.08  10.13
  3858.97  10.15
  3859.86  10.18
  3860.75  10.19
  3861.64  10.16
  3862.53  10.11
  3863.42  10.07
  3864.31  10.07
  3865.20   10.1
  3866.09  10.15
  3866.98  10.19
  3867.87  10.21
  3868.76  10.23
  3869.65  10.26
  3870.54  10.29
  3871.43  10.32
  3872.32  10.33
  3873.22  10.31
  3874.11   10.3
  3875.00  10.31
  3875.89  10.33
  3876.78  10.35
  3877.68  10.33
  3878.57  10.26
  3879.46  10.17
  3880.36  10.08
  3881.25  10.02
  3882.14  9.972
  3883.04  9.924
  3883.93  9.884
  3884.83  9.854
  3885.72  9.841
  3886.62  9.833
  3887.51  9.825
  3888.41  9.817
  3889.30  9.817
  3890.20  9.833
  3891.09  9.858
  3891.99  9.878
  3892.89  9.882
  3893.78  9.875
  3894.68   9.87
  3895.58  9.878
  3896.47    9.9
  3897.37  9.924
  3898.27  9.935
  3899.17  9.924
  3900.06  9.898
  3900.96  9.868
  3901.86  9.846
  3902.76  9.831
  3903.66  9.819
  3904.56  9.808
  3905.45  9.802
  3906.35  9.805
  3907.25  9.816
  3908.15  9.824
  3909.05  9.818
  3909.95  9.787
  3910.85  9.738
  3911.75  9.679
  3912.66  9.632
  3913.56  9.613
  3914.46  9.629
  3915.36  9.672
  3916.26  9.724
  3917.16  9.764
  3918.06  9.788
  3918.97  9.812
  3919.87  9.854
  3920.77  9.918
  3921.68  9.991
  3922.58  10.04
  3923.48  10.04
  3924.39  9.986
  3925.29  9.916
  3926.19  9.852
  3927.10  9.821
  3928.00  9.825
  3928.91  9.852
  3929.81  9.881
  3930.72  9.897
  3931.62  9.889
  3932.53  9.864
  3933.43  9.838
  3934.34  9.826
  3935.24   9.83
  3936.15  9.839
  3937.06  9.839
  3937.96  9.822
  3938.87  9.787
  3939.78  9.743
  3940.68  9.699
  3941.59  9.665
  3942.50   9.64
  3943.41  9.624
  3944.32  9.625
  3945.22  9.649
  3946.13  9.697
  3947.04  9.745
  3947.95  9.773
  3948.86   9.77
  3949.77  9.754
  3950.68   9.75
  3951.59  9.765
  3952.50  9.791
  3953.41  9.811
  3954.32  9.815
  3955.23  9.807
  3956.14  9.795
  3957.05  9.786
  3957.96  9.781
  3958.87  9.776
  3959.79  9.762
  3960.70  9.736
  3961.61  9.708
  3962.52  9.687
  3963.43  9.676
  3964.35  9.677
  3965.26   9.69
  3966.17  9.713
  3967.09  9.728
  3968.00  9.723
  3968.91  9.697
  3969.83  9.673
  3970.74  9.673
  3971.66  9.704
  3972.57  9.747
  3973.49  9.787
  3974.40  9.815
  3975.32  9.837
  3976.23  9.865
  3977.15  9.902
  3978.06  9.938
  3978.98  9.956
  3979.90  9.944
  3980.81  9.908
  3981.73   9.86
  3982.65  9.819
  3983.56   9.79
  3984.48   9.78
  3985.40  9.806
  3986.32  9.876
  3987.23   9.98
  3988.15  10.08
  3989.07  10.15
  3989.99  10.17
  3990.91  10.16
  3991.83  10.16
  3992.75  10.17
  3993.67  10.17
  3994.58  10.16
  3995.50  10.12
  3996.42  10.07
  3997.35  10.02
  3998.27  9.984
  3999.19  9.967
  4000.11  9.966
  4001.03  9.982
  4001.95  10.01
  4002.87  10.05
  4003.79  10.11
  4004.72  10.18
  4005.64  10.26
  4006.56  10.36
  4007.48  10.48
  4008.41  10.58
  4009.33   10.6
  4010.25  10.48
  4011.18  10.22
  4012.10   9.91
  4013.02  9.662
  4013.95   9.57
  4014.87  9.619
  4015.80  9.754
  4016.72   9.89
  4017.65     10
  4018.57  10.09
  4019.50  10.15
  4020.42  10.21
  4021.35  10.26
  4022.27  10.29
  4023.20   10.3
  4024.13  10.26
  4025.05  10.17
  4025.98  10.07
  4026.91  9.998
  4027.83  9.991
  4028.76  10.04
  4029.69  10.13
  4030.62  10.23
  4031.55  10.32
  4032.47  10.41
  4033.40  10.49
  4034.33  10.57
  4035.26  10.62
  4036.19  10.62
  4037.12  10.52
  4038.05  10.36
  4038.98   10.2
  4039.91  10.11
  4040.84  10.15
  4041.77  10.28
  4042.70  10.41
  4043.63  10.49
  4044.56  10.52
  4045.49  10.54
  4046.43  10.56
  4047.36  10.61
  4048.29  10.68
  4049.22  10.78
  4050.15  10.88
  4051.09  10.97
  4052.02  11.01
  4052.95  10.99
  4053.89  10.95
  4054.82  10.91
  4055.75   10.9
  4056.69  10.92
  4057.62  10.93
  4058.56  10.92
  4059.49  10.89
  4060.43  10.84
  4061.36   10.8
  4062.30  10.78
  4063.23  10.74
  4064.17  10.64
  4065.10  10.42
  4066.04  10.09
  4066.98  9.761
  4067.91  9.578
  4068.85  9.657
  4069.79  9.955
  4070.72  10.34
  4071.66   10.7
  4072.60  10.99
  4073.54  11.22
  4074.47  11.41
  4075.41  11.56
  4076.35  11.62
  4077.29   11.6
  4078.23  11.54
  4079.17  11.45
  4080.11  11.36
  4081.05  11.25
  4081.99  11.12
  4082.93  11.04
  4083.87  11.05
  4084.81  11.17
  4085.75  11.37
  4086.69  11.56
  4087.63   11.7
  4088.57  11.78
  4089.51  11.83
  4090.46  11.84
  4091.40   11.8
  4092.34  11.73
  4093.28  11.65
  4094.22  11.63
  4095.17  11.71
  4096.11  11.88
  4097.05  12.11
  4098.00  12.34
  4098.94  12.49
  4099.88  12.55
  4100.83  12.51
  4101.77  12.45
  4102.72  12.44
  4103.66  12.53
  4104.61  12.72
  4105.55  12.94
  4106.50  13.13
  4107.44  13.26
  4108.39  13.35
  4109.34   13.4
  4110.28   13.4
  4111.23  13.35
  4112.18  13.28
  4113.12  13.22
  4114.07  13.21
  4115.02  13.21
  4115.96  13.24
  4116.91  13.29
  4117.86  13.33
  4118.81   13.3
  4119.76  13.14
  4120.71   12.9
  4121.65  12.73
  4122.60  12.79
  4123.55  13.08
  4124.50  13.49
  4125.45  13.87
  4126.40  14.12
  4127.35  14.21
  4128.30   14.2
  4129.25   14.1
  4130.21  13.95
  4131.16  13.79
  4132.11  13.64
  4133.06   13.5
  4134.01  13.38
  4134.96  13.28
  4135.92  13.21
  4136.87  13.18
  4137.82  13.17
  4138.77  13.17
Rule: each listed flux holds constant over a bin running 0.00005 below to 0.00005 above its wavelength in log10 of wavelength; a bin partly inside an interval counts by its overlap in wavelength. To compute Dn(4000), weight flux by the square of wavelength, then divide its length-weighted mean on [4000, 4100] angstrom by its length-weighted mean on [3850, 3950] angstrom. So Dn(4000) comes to 1.2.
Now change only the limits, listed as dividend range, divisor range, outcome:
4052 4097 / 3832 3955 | 1.22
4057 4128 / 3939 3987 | 1.31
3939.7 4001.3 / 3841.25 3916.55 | 1.03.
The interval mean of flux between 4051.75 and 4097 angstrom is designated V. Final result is 11.1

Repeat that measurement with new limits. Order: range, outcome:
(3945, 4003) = 9.86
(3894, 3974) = 9.79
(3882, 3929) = 9.84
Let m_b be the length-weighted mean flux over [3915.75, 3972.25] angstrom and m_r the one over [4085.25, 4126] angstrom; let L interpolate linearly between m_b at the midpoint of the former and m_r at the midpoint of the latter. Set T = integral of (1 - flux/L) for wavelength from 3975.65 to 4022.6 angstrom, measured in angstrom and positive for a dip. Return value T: 3.1 angstrom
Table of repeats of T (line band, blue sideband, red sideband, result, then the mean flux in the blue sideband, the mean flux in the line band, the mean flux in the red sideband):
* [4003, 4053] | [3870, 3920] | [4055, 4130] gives 4.49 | 9.92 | 10.3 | 12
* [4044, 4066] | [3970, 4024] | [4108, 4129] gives 1.60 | 10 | 10.8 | 13.4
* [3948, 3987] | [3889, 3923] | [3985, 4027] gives 0.82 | 9.82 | 9.78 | 10.1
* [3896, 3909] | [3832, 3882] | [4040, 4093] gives 0.67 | 10.2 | 9.86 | 10.9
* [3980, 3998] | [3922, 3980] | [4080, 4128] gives 0.79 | 9.79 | 10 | 12.5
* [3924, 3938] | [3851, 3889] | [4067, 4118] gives 1.03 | 10.2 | 9.87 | 12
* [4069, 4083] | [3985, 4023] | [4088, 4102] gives 0.60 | 10.1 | 11.1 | 12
